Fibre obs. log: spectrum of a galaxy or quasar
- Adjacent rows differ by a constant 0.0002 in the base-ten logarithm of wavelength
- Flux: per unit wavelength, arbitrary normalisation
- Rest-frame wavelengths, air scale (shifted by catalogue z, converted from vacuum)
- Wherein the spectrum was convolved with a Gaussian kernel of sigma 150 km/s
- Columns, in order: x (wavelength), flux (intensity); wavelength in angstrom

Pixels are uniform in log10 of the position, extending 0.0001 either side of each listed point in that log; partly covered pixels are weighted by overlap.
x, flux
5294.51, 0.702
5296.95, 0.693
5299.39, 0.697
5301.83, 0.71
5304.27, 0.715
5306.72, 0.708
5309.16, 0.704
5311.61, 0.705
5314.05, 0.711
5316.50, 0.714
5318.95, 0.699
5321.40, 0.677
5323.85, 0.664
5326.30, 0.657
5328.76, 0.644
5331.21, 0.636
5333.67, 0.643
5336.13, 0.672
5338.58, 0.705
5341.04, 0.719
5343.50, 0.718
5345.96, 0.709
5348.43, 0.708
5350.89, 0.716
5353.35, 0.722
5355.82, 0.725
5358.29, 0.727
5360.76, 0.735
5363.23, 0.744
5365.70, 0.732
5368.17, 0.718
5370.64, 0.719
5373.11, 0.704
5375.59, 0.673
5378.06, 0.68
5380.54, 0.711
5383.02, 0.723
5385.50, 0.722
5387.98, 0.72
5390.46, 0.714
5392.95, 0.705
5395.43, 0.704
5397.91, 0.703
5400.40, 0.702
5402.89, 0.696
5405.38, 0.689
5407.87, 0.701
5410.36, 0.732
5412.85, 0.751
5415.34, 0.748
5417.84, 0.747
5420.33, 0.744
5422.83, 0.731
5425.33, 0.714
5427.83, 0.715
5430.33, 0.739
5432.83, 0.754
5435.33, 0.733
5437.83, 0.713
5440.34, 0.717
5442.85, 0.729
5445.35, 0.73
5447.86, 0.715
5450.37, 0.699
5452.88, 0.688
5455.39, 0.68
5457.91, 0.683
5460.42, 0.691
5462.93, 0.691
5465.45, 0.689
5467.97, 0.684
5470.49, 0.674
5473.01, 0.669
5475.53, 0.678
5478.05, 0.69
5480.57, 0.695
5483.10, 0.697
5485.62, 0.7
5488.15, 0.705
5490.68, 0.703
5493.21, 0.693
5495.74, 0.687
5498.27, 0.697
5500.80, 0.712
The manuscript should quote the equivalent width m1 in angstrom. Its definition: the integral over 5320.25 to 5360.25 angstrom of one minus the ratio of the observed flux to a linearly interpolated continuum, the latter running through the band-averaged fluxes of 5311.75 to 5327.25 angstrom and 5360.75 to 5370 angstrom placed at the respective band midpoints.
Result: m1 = 1.0 angstrom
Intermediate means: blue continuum 0.689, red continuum 0.731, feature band 0.691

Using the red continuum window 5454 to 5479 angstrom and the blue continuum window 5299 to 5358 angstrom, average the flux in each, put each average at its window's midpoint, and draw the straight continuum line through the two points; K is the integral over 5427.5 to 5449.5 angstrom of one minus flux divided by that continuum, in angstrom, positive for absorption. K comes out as -1.34 angstrom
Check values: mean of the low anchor 0.695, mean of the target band 0.727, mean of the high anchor 0.683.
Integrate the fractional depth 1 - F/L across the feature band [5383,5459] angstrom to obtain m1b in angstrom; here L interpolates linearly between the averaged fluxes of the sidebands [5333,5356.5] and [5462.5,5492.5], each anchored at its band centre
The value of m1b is -2.3 angstrom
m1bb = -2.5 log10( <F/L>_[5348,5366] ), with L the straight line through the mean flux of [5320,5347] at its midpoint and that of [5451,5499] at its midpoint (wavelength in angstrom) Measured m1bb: -0.07 mag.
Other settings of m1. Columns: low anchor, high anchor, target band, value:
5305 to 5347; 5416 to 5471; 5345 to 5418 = -1.7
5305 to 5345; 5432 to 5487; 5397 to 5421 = -0.9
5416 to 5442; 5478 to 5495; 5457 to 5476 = 0.7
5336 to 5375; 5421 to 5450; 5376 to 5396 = 0.3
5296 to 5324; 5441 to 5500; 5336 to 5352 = -0.2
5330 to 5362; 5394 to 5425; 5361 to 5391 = -0.1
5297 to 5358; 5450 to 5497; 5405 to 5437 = -1.9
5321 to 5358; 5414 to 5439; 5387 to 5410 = 0.5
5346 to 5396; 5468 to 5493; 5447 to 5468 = 0.1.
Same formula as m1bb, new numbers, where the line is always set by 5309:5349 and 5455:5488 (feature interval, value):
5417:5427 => -0.07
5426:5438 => -0.07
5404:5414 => -0.05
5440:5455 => -0.04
